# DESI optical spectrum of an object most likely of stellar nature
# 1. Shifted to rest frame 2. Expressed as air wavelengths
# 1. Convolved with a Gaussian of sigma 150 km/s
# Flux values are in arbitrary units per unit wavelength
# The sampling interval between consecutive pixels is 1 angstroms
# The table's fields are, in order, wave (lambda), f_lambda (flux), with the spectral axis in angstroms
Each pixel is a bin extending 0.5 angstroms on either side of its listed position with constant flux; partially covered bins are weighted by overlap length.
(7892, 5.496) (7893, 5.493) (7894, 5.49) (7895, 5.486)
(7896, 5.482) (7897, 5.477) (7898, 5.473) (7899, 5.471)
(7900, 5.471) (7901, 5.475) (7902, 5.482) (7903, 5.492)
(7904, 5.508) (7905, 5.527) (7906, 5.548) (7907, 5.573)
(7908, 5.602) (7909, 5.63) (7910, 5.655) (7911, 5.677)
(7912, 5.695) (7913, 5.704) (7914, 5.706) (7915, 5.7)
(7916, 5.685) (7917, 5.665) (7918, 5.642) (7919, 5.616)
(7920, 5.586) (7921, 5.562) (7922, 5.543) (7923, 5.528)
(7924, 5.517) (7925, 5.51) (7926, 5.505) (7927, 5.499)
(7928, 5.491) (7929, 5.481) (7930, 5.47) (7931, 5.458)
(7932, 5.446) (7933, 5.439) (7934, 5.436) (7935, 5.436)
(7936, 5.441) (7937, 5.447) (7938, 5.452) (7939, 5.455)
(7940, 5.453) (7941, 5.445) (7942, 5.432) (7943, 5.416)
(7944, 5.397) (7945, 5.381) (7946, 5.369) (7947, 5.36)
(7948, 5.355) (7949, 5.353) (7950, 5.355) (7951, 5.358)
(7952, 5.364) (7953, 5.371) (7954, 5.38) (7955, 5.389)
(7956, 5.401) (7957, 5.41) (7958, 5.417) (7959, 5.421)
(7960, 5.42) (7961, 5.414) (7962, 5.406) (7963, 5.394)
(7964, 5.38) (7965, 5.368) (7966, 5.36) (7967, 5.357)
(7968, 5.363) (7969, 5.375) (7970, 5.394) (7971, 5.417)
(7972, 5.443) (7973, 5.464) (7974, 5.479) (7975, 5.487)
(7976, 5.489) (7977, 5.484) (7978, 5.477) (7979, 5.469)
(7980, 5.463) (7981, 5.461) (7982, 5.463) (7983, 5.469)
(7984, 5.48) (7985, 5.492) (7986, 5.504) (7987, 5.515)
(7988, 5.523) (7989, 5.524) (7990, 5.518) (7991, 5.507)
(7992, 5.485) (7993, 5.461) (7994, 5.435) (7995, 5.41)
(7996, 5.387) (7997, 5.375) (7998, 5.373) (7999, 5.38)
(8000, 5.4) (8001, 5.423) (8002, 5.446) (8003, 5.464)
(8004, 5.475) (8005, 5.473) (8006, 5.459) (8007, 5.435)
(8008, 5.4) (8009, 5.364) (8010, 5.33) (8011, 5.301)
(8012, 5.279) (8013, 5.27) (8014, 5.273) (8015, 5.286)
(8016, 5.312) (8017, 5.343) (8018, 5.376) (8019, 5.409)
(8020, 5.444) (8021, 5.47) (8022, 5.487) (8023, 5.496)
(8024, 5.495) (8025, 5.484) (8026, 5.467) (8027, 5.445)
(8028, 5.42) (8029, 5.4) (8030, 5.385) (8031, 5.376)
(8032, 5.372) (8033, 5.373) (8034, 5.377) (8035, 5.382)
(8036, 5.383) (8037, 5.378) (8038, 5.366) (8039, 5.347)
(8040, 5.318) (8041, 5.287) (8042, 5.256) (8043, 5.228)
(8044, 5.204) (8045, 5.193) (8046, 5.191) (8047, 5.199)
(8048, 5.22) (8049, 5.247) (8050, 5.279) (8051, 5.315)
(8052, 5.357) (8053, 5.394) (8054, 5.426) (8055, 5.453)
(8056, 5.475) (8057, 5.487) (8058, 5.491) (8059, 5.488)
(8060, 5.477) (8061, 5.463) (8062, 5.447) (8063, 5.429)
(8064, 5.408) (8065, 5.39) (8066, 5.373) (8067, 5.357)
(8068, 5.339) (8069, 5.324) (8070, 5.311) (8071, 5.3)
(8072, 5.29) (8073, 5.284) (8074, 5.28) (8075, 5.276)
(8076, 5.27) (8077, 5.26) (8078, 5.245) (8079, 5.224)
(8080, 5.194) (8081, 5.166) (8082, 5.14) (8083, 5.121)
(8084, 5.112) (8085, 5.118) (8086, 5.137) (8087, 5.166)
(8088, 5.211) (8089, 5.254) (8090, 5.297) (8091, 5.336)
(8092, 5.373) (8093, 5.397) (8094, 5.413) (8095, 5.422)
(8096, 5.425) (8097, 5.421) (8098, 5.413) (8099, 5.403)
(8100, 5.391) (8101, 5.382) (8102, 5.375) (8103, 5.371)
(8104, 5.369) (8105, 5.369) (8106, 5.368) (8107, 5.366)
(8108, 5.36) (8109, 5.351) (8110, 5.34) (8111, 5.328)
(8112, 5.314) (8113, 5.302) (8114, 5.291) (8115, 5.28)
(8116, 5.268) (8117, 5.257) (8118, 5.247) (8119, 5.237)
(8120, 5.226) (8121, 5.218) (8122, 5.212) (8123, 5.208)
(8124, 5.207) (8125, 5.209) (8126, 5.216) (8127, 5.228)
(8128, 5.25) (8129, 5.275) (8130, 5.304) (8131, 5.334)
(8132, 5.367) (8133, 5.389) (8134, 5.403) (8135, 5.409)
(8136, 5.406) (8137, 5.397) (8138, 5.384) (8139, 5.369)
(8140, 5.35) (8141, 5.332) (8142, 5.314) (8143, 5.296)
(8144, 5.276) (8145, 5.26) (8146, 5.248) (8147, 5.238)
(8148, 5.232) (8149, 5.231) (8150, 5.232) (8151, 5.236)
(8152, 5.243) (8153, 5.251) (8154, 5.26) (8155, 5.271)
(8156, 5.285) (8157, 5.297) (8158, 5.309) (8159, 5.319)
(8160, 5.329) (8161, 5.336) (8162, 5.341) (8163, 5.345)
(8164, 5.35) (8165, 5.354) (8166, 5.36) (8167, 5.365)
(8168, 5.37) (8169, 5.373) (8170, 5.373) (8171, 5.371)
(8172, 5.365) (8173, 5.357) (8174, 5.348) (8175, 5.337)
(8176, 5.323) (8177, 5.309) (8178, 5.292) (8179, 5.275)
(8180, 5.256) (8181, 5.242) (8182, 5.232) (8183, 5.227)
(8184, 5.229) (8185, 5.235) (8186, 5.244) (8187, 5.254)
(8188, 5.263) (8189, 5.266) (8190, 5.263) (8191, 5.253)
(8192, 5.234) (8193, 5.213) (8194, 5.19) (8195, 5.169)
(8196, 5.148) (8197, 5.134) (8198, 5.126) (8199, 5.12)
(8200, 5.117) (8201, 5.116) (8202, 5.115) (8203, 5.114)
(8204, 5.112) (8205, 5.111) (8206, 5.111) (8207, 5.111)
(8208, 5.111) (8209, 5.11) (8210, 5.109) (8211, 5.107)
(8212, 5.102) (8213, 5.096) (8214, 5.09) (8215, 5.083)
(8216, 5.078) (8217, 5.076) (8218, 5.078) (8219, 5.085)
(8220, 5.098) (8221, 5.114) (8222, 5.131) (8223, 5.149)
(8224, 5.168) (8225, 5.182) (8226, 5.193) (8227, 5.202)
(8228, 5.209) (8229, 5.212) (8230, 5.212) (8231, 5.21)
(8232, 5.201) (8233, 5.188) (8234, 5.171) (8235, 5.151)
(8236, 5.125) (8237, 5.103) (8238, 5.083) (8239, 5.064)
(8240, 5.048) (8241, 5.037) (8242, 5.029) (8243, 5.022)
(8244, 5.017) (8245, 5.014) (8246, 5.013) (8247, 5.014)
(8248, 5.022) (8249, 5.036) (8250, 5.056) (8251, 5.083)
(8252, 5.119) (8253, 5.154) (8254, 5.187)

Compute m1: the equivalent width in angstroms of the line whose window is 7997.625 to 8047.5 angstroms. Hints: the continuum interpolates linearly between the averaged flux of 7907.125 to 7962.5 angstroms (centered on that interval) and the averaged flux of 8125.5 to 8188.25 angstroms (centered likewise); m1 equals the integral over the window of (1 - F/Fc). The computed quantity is 0.4 angstroms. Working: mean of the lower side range 5.49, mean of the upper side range 5.31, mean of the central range 5.37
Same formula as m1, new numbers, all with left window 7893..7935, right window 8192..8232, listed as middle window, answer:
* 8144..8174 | -0.6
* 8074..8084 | 0.2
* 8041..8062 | 0.0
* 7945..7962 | 0.3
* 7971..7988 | -0.1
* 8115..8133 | 0.0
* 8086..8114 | -0.3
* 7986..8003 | 0.0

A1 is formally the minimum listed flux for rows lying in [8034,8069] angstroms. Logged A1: 5.191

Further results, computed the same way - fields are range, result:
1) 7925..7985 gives 5.353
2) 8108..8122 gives 5.212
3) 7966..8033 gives 5.27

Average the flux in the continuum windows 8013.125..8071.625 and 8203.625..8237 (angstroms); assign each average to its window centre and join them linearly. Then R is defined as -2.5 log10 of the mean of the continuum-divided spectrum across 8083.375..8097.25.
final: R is 0.00 mag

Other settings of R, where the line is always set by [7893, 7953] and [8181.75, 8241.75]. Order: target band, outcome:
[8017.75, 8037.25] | -0.010 mag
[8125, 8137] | -0.015 mag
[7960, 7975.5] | 0.008 mag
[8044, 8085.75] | 0.004 mag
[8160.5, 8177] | -0.031 mag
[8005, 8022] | 0.005 mag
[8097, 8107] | -0.020 mag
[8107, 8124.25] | -0.002 mag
